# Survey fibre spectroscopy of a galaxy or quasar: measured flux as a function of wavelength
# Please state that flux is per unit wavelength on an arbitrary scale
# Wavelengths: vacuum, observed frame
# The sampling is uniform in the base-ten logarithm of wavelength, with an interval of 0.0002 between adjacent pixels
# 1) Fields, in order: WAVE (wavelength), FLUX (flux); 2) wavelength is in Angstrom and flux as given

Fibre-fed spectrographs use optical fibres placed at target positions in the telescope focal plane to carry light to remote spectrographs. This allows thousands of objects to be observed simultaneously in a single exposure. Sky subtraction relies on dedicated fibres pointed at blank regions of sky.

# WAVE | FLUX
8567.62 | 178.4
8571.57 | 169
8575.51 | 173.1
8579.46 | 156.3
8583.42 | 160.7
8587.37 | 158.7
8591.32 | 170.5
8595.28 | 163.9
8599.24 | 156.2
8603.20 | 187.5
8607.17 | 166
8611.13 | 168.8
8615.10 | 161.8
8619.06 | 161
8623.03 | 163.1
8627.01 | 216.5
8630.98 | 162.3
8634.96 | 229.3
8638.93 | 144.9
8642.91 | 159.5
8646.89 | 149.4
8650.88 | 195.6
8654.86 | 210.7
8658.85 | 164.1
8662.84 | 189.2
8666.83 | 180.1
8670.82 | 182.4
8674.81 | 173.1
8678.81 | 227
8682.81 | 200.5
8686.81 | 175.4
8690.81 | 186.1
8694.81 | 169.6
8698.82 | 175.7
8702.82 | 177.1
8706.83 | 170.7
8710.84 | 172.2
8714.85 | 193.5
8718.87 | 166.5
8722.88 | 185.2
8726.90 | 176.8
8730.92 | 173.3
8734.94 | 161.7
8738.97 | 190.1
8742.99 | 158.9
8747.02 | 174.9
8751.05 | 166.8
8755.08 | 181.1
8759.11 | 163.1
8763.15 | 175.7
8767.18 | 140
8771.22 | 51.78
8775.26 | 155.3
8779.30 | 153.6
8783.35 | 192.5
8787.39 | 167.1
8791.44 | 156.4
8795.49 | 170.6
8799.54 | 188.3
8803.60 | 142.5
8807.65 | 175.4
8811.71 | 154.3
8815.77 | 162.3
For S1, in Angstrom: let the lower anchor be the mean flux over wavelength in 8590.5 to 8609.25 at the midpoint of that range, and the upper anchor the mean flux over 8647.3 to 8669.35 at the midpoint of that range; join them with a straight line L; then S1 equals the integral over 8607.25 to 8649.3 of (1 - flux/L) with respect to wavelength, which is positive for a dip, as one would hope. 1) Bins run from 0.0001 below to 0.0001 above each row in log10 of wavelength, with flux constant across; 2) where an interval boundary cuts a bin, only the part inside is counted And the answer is 1.2 Angstrom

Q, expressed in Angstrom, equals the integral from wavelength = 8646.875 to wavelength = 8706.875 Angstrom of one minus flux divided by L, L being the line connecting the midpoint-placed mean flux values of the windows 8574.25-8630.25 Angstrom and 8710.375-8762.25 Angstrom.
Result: -4.43 Angstrom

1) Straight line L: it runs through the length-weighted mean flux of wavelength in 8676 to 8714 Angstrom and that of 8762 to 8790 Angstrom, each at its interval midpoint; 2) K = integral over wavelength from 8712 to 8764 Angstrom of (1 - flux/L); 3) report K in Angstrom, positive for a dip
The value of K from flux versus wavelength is -3.2 Angstrom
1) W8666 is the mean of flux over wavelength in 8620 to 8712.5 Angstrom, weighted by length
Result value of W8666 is 181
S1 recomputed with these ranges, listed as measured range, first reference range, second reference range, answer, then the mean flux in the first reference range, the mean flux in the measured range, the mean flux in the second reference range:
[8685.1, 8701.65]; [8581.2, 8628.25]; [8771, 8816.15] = -1.23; 169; 177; 160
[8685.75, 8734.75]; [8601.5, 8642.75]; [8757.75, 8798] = -4.13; 175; 176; 153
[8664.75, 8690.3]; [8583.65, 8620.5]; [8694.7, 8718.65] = -2.38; 166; 190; 176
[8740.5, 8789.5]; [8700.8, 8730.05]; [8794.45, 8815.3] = 3.97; 177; 157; 166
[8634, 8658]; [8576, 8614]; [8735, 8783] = -2.32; 166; 179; 157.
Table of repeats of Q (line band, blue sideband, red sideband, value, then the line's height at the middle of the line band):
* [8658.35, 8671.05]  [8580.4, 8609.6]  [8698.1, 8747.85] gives -0.7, 171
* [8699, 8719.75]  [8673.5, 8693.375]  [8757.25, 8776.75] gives -0.2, 175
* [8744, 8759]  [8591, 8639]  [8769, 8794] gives -2.0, 152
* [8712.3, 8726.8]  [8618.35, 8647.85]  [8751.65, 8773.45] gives -2.5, 154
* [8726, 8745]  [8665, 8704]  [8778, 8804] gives 0.6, 177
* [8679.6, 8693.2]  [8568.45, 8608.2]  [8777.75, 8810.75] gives -1.9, 167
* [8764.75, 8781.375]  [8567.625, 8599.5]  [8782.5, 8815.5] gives 4.0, 167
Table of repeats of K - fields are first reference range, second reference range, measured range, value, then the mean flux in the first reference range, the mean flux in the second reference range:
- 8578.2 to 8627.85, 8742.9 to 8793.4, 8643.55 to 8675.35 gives -3.1 Angstrom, 168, 157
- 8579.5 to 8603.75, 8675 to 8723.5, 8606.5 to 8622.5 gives 0.4 Angstrom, 164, 183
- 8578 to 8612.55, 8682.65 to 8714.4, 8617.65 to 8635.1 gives -1.4 Angstrom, 165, 178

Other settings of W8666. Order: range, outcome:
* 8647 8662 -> 185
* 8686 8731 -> 177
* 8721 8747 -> 174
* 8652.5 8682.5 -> 190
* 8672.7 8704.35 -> 186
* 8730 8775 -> 157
